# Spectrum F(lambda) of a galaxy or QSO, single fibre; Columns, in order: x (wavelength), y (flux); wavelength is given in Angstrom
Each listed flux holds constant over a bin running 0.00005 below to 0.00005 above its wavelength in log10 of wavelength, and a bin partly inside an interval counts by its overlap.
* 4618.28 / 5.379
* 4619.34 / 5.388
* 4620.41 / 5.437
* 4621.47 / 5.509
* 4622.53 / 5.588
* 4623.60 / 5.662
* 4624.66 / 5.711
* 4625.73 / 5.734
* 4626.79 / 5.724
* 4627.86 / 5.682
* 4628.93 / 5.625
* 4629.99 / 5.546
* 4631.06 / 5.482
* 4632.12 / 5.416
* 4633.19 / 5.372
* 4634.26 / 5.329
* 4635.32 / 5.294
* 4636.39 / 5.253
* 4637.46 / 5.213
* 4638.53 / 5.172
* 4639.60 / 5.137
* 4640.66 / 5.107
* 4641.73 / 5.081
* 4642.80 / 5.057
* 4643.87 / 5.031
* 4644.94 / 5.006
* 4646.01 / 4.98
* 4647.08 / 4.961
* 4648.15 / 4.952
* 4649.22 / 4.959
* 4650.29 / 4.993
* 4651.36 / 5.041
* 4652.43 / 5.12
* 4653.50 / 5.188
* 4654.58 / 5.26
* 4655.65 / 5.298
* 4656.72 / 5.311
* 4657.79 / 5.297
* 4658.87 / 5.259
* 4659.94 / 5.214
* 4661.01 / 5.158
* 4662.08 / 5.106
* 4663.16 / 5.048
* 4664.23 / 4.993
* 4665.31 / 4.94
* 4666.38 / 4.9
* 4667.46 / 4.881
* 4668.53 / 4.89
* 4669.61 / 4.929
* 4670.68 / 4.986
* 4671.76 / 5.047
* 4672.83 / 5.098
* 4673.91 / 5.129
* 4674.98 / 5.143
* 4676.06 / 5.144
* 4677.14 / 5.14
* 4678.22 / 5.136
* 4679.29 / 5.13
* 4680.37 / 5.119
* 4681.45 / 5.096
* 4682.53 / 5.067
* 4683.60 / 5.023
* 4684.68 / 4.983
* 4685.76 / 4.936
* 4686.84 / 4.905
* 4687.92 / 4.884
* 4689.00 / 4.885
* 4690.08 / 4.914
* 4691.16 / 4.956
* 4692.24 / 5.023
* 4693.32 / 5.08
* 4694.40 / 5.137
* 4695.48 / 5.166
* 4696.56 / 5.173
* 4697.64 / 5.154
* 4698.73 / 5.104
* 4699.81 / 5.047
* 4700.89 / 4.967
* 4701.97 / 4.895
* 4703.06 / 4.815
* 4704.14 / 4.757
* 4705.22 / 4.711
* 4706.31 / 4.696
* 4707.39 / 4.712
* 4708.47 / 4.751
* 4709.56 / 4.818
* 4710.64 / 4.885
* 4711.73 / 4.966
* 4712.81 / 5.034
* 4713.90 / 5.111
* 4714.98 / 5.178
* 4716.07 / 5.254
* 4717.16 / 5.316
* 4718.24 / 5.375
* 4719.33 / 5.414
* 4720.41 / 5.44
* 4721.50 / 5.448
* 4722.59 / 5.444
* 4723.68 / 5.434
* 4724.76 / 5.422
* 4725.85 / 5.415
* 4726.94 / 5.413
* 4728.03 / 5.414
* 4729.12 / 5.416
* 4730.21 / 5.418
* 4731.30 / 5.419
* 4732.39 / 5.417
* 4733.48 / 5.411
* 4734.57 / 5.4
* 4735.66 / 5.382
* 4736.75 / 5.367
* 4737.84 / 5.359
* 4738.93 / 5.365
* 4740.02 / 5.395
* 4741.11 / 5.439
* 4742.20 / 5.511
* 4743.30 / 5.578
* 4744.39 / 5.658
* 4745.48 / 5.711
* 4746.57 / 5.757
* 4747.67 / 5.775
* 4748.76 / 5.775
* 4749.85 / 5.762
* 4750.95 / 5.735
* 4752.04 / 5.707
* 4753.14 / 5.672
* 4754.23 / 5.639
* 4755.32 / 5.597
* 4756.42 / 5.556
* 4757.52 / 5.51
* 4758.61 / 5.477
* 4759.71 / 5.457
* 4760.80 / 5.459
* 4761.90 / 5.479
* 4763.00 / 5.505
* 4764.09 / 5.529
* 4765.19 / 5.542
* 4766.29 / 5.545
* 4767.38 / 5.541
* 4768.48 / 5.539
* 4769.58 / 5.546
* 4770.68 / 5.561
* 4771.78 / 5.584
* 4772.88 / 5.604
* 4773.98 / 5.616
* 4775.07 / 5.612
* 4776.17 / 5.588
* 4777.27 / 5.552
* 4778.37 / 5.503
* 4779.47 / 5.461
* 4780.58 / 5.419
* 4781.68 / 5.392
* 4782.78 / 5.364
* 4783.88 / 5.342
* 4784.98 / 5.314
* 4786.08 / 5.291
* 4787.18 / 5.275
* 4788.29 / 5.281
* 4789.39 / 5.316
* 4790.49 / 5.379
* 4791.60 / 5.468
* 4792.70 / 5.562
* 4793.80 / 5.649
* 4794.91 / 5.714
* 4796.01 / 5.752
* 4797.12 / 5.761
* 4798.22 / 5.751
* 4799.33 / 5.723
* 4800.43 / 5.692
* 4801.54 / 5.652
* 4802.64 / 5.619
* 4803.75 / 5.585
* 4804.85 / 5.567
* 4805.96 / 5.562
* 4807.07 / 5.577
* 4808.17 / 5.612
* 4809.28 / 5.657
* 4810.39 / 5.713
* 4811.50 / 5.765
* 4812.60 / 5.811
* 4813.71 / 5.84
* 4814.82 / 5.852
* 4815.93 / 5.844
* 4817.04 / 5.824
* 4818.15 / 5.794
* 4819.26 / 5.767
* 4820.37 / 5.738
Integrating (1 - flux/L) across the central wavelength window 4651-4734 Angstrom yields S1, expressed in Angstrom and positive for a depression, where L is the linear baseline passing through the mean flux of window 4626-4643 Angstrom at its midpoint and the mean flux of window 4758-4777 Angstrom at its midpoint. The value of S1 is 5.0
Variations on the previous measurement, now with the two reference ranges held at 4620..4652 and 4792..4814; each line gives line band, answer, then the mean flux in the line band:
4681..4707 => 2.2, 4.97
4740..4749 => -0.1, 5.63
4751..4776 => 0.1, 5.56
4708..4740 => 1.2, 5.3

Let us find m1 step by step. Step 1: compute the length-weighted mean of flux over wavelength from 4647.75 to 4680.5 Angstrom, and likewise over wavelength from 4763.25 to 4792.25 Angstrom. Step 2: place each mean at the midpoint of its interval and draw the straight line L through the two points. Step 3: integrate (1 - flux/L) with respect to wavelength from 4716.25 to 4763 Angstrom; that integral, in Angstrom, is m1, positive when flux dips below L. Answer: -1.4 Angstrom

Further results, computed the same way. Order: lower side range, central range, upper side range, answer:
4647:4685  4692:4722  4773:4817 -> 1.1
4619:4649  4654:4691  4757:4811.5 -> 2.2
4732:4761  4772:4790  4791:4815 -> 0.6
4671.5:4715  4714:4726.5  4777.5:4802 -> -0.6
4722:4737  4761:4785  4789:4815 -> 0.2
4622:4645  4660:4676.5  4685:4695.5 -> 0.3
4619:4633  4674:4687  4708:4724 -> 0.6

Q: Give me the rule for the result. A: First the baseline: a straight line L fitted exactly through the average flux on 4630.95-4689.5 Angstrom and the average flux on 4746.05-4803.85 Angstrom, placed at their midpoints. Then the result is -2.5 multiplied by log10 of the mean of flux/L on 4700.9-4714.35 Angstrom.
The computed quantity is 0.094 mag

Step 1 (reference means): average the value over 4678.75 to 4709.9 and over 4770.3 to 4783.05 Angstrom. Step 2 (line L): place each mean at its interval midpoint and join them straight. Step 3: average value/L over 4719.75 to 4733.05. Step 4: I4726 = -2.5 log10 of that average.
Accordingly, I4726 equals -0.05 mag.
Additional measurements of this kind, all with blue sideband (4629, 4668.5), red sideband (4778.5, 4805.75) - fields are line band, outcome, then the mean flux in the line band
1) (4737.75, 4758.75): -0.04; 5.61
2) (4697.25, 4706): 0.08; 4.92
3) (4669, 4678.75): 0.03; 5.08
